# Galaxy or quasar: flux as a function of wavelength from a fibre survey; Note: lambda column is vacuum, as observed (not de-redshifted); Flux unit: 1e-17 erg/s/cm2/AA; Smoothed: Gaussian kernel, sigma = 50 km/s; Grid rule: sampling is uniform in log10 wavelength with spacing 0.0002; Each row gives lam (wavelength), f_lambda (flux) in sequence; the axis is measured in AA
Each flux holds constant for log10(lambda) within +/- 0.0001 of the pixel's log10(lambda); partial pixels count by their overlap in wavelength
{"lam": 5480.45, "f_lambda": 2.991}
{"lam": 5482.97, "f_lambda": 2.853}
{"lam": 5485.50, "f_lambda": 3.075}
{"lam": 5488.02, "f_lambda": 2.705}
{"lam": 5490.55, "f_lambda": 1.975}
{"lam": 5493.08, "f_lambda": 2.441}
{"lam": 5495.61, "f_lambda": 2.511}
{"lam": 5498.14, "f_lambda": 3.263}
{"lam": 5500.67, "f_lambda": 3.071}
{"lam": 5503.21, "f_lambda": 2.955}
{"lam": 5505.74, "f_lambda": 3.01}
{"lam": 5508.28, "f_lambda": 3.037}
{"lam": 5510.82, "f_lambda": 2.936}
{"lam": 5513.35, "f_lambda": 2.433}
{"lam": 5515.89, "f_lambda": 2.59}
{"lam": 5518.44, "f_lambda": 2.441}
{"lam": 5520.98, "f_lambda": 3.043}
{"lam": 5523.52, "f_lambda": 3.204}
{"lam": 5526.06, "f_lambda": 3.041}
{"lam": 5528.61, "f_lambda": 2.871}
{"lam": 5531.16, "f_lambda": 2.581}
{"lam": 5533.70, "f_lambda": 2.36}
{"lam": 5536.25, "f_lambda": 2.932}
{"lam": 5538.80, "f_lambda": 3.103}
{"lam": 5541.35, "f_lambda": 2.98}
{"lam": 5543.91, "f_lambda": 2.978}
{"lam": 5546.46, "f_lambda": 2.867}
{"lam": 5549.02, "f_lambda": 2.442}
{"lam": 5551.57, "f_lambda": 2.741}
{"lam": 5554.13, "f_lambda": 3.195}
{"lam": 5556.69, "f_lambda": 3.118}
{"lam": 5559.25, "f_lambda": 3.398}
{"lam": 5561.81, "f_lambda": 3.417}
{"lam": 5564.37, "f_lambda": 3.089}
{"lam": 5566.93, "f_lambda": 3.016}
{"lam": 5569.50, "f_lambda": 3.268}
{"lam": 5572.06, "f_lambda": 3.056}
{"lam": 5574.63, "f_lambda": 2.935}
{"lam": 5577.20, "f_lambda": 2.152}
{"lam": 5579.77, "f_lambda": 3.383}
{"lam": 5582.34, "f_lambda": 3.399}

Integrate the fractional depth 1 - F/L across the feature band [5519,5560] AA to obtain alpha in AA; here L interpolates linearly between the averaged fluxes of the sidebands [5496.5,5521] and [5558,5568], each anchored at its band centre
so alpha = 2.1 AA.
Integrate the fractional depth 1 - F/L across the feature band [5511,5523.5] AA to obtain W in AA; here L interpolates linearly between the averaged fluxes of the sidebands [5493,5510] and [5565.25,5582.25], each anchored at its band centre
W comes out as 1.0 AA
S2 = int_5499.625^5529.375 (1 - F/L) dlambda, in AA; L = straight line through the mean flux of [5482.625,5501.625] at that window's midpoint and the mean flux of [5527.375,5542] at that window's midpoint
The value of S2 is -1.3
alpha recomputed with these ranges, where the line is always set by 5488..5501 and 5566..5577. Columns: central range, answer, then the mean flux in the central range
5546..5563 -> -0.8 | 3.03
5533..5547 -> -0.3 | 2.89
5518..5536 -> -0.3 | 2.82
